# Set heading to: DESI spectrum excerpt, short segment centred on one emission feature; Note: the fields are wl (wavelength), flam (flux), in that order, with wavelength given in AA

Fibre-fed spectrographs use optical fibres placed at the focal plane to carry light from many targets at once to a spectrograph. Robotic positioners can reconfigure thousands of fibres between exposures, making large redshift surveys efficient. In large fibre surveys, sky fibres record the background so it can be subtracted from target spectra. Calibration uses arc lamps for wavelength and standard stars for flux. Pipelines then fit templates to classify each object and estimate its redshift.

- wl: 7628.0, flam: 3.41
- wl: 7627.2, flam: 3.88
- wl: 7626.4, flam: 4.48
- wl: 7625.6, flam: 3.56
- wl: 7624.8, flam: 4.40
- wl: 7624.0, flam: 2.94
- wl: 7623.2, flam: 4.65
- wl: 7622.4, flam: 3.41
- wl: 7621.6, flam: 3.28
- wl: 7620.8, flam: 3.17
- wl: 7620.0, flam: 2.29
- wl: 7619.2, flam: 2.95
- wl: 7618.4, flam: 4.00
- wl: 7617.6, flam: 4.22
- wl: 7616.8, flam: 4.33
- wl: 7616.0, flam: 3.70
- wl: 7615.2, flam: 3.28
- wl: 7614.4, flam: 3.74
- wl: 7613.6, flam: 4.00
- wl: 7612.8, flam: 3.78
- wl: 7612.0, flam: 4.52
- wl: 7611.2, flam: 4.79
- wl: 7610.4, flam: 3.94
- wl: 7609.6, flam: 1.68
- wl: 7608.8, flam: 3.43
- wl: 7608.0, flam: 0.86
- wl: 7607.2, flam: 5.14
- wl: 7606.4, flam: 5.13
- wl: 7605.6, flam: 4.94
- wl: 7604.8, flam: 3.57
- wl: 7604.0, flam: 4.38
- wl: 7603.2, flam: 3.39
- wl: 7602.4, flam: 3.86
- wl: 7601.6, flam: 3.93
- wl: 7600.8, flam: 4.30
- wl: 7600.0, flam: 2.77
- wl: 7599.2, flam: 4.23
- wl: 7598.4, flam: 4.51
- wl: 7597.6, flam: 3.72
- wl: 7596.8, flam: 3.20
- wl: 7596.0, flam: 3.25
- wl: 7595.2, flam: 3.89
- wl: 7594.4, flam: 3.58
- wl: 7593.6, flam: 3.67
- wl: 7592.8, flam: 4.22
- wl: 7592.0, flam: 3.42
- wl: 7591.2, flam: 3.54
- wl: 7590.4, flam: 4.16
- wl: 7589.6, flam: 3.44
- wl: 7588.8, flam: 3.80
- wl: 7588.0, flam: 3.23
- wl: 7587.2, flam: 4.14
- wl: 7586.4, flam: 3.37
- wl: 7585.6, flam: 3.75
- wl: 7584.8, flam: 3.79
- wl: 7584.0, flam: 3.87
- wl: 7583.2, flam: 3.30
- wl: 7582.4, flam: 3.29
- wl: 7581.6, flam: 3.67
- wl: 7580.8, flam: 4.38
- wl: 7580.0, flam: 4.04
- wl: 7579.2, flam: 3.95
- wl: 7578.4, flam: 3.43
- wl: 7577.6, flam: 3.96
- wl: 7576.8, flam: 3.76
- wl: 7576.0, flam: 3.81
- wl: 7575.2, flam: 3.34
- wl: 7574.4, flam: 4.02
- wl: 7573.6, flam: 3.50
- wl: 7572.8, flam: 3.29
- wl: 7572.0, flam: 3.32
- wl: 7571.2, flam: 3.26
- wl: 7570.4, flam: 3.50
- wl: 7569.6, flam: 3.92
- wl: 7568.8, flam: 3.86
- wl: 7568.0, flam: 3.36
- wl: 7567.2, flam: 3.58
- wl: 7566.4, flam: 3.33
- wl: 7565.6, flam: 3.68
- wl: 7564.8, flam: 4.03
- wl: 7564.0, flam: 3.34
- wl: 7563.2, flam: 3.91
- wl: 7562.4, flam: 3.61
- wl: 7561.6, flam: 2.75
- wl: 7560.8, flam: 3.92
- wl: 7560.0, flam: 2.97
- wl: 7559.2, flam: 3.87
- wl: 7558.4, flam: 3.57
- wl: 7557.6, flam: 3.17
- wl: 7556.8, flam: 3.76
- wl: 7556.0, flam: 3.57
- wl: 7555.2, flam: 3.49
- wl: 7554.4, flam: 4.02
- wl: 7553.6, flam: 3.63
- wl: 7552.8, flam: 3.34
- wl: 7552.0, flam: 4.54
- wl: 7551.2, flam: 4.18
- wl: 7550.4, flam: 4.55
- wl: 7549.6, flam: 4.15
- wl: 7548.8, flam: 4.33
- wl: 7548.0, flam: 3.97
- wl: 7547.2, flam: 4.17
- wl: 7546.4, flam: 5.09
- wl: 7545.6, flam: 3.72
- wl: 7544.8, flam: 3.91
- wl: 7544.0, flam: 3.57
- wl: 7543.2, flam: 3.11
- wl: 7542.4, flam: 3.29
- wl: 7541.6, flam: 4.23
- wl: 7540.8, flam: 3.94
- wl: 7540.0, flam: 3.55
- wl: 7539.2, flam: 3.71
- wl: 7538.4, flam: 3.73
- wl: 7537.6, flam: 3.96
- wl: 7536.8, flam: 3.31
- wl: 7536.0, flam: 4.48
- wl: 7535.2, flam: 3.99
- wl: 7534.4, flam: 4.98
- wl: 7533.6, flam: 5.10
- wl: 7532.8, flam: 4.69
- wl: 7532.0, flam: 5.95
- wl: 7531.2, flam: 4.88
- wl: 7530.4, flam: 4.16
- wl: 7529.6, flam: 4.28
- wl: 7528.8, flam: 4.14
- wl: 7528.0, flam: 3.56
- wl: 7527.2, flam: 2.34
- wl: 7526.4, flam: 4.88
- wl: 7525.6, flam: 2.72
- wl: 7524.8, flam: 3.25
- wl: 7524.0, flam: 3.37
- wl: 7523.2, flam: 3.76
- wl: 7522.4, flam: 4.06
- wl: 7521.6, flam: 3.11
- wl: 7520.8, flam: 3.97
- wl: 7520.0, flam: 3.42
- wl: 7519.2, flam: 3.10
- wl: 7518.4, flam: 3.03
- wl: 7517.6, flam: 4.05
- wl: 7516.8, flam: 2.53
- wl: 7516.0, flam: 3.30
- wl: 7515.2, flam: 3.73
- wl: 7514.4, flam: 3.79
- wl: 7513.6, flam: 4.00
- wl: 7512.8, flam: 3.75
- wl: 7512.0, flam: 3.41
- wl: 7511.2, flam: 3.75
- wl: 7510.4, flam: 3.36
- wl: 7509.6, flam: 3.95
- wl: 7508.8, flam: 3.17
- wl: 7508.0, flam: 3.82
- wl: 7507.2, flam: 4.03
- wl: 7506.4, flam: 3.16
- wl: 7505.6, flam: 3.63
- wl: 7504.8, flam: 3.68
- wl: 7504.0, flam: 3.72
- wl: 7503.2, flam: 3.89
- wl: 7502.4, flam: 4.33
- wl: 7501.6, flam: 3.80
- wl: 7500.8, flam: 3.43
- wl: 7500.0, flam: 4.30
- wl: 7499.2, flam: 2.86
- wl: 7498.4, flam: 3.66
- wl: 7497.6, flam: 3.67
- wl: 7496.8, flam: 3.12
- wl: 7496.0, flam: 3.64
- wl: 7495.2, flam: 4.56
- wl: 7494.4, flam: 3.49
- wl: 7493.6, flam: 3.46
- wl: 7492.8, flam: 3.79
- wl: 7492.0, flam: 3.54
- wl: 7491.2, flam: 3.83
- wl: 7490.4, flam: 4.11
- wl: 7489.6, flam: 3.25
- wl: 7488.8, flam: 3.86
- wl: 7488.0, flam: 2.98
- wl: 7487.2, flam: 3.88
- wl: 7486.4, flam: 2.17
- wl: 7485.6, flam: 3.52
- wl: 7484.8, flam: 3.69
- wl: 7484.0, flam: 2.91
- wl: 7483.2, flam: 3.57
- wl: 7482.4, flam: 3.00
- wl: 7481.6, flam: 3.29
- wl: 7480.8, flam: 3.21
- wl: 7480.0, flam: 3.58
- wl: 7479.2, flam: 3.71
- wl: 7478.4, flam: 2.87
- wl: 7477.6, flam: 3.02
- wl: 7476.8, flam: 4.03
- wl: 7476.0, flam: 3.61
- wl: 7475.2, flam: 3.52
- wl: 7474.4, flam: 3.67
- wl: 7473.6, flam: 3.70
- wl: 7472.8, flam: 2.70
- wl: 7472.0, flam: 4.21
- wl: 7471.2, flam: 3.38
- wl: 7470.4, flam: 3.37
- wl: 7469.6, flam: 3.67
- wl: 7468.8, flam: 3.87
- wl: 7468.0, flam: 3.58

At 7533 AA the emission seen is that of [S II] 6716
